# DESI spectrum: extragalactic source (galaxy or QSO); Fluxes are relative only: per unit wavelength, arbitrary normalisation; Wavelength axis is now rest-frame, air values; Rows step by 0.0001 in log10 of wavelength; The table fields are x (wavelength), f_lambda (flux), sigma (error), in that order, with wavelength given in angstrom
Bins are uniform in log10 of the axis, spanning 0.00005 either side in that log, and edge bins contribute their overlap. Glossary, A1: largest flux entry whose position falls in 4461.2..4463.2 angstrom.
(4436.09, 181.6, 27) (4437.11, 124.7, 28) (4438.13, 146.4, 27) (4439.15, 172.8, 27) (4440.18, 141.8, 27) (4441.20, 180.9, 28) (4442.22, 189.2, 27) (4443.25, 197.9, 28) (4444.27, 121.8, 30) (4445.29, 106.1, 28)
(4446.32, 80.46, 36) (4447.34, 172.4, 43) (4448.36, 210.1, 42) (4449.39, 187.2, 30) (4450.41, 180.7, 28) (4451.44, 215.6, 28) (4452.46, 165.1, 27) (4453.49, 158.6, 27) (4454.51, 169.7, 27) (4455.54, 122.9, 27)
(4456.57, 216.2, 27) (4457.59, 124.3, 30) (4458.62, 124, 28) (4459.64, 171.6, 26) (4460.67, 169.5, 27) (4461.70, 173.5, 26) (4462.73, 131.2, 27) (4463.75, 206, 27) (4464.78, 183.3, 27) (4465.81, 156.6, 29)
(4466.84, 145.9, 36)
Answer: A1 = 173.5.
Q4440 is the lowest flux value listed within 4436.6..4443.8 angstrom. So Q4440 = 124.7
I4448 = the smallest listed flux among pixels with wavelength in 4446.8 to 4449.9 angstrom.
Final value 172.4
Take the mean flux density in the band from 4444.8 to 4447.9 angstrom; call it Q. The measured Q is 121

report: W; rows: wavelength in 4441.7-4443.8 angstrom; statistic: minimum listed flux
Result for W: 189.2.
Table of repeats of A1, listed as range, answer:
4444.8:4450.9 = 210.1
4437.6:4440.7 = 172.8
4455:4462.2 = 216.2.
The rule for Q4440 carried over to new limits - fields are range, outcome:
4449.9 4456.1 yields 122.9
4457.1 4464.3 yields 124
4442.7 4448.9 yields 80.46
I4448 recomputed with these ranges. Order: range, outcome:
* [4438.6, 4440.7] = 141.8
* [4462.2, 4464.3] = 131.2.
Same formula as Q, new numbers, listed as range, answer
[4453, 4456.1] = 151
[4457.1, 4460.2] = 141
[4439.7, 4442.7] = 171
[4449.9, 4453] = 187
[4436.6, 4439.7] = 148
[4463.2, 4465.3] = 194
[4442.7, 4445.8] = 142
